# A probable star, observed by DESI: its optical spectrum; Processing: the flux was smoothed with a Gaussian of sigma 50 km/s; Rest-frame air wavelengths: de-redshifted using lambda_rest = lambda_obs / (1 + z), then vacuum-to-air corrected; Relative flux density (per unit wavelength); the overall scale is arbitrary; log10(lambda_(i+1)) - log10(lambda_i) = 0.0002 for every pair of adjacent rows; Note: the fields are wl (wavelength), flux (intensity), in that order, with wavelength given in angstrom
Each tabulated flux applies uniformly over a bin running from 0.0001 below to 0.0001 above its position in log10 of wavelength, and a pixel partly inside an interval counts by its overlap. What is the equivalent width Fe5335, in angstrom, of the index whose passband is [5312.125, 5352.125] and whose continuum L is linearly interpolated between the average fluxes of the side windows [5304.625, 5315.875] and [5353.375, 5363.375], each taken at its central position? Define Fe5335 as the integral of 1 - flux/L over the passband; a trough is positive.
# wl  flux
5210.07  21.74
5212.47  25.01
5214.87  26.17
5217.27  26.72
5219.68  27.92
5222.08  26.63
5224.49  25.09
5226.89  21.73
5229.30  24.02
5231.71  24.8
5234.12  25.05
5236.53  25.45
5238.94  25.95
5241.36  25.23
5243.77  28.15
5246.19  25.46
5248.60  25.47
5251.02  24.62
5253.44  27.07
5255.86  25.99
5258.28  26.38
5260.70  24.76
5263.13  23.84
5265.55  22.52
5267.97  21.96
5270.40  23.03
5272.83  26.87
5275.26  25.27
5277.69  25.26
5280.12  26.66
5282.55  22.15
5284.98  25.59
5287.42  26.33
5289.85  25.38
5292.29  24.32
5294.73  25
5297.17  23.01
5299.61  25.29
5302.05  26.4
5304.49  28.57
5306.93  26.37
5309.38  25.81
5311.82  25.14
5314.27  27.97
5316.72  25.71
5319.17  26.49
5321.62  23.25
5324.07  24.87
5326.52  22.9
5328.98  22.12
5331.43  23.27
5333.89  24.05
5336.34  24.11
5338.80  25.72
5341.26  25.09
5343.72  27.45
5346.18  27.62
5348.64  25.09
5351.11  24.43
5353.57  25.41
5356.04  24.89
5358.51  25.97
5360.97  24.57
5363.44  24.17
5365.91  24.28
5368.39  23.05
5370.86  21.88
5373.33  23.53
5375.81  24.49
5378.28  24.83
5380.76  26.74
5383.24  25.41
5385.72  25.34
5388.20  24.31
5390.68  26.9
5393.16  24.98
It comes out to 1.3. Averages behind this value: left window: 26.5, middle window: 25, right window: 25.1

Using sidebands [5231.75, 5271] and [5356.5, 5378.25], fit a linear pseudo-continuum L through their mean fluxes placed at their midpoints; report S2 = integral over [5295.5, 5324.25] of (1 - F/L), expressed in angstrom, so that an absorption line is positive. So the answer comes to -1.4 angstrom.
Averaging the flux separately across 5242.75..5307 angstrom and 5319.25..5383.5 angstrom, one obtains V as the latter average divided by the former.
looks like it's 0.98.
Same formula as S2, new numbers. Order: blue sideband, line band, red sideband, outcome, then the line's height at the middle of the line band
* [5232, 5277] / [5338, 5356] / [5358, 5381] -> -1.0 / 24.4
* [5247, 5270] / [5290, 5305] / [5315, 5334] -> -0.5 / 24.4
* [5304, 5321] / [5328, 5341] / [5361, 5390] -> 0.9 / 25.7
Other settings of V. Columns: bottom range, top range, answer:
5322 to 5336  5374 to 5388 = 1.07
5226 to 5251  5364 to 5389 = 0.97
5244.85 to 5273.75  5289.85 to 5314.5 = 1.03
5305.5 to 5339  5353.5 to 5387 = 0.99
